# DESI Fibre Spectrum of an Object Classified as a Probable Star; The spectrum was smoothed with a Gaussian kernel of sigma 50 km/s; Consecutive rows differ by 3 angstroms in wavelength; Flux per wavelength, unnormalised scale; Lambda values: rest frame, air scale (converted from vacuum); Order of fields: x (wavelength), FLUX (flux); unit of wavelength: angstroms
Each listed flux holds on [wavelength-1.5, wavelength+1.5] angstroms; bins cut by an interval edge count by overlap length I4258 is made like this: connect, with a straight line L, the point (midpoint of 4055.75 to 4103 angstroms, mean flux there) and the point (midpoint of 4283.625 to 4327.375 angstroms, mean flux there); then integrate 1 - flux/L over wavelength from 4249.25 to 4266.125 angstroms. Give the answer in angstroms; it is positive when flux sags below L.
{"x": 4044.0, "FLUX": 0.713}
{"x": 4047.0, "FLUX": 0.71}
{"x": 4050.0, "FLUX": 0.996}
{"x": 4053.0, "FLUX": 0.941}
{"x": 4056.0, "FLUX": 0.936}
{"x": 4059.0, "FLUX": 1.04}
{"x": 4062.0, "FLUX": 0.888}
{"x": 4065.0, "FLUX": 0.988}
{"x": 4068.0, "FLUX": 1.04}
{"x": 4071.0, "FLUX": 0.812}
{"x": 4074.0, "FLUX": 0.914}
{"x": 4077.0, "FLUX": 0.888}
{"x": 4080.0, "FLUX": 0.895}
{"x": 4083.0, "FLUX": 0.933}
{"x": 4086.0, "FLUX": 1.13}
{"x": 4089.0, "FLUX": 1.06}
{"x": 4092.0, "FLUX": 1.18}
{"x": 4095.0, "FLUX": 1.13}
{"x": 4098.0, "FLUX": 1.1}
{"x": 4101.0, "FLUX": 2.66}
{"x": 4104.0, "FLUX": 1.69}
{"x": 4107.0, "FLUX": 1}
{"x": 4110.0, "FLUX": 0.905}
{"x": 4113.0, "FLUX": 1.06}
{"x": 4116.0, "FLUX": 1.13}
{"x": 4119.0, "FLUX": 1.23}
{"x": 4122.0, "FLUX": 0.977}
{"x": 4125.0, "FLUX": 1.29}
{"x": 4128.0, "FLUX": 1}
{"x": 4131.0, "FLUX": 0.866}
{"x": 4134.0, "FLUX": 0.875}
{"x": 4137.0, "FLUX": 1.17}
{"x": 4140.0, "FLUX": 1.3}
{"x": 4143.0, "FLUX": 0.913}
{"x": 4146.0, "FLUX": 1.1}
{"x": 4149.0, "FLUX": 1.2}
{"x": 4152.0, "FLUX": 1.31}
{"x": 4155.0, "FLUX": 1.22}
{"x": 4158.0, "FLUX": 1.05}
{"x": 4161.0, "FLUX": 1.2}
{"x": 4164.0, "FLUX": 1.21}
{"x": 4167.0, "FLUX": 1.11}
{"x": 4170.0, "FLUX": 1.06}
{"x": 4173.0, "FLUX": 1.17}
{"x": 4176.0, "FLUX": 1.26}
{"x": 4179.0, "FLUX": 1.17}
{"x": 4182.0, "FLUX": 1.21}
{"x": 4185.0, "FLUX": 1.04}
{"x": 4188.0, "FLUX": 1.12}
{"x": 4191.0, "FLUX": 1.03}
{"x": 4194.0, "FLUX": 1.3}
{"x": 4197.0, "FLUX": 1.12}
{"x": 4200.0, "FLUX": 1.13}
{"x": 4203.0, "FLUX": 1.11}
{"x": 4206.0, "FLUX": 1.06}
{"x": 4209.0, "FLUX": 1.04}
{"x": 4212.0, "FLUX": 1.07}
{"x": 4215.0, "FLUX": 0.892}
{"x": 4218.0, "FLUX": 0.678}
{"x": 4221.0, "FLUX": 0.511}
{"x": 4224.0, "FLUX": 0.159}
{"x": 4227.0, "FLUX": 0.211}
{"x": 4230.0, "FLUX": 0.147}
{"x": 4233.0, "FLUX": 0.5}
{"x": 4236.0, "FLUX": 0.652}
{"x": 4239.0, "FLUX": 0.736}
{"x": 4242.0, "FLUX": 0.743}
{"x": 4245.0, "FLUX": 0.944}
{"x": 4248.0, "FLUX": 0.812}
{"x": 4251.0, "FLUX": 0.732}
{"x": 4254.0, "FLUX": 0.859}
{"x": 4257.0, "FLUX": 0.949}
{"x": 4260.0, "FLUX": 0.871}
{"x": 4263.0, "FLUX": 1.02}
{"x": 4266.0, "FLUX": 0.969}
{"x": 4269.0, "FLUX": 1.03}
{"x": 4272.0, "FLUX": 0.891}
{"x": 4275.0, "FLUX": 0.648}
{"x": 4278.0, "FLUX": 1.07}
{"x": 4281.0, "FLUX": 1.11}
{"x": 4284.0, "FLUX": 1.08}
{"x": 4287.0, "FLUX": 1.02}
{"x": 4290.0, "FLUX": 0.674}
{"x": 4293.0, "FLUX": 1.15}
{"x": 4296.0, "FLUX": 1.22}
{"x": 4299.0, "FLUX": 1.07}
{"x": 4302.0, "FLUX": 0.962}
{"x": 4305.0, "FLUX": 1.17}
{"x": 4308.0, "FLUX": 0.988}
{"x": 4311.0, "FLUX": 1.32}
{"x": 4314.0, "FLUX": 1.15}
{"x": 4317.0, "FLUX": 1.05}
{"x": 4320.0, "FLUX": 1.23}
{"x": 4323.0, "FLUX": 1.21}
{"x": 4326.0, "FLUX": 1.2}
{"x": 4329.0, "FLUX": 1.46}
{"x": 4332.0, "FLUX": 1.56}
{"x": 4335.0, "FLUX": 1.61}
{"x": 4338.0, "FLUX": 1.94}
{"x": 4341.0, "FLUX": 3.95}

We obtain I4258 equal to 3.20 angstroms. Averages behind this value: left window 1.11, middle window 0.893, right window 1.1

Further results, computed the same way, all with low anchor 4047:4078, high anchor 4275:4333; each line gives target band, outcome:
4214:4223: 3.4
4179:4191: -1.0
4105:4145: -3.3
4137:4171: -5.0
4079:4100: -3.2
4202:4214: -0.1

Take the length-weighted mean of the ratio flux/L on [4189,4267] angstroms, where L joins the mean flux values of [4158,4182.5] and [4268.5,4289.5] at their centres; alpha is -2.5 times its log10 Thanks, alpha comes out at 0.28 mag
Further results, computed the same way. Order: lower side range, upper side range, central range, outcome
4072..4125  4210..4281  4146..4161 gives -0.170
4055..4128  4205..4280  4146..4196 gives -0.240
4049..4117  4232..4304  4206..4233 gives 0.497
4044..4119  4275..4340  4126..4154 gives 0.026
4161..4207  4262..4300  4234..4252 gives 0.348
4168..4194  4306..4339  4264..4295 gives 0.294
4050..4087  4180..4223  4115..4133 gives -0.105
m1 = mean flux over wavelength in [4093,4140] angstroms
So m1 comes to 1.21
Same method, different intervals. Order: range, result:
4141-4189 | 1.15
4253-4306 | 0.986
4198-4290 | 0.821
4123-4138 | 1.03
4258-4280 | 0.933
